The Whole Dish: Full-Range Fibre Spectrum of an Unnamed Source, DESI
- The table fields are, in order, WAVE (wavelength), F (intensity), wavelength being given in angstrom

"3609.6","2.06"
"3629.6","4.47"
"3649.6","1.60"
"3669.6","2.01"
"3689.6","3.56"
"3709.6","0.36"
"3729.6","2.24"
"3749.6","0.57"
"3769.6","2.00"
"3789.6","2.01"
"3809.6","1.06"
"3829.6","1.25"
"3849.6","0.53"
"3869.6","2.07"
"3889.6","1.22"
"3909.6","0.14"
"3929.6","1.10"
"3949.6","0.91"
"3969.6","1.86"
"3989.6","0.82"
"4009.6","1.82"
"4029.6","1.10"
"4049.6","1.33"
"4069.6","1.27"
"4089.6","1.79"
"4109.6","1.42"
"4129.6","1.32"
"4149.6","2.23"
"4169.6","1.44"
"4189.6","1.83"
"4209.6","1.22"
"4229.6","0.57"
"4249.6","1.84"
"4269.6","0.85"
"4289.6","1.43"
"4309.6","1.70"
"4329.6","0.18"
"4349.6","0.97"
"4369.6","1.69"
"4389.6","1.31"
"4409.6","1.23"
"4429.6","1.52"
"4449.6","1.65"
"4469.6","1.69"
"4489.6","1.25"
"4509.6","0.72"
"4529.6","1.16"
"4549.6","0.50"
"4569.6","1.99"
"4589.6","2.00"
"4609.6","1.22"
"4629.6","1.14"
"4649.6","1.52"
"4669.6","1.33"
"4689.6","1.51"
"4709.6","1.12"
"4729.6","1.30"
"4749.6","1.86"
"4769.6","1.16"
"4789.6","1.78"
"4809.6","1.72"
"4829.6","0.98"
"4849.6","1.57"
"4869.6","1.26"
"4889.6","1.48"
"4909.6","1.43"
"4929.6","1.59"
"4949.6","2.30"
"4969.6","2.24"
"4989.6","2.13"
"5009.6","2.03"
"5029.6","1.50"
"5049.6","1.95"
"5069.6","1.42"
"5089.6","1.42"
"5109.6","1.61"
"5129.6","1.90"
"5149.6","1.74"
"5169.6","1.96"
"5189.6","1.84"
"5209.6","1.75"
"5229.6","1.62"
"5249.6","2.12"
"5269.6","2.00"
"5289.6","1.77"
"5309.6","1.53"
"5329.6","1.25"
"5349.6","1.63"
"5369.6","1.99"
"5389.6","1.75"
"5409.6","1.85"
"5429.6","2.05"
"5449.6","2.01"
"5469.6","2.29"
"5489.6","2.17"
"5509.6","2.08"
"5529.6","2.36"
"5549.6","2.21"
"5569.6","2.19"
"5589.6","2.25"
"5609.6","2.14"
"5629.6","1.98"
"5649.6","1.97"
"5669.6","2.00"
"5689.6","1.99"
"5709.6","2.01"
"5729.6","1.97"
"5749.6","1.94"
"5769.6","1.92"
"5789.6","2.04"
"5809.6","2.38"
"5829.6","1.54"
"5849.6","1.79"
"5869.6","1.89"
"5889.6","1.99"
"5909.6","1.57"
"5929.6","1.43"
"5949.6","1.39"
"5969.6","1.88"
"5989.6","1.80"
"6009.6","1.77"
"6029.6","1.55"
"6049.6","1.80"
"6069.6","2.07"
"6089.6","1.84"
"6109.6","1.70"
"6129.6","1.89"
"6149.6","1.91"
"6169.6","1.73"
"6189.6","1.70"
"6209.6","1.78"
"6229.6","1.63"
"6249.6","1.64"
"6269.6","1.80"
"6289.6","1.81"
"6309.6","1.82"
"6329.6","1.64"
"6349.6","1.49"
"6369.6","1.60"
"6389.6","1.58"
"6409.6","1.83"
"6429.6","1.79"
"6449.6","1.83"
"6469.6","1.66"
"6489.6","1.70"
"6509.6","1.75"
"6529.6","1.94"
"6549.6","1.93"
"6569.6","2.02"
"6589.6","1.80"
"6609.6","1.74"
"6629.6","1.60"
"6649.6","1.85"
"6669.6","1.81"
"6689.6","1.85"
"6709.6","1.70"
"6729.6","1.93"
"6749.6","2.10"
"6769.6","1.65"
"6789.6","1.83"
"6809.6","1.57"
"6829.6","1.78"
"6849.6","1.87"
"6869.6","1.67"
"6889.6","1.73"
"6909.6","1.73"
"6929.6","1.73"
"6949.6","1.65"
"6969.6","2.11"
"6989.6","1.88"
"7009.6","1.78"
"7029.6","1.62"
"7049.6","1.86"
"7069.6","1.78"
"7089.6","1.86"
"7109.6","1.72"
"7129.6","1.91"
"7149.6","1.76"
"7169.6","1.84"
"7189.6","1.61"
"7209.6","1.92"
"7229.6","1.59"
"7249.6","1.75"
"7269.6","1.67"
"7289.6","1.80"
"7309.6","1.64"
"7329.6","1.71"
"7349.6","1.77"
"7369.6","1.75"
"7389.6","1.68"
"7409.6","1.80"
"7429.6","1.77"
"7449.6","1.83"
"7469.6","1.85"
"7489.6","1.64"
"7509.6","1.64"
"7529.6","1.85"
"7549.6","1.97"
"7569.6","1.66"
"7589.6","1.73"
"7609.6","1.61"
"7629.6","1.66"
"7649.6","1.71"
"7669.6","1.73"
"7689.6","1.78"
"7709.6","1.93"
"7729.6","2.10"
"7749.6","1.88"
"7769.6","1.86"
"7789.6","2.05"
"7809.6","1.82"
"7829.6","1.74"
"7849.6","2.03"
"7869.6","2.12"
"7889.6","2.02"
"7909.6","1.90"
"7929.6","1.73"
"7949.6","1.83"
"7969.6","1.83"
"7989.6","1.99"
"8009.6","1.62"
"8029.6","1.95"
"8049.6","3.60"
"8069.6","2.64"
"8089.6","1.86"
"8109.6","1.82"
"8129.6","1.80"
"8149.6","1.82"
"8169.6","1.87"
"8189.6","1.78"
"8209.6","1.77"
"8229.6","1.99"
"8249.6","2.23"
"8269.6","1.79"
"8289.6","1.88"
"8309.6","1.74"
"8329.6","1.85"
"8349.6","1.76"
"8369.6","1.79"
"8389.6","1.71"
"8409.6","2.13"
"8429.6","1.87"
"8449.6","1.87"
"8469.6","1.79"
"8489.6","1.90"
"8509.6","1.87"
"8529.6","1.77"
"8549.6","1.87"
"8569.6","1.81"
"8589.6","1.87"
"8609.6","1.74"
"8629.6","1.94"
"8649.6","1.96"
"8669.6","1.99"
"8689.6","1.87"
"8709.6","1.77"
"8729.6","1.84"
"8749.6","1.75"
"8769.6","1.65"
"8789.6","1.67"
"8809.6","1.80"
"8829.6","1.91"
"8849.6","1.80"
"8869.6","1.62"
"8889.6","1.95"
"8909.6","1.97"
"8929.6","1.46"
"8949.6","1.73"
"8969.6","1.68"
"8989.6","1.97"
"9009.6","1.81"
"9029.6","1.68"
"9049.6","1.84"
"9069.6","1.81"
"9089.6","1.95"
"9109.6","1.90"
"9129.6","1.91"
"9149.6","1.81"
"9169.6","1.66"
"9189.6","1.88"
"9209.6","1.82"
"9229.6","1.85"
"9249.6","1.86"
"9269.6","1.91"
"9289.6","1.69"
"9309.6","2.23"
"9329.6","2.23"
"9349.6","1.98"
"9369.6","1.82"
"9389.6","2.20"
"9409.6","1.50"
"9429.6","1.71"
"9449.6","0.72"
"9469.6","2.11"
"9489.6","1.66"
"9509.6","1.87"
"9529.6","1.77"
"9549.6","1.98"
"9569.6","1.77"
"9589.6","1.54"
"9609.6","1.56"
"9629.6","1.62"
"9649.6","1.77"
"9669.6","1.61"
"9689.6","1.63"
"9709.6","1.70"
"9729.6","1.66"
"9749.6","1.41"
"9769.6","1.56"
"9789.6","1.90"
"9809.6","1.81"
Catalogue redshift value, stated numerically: 0.23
